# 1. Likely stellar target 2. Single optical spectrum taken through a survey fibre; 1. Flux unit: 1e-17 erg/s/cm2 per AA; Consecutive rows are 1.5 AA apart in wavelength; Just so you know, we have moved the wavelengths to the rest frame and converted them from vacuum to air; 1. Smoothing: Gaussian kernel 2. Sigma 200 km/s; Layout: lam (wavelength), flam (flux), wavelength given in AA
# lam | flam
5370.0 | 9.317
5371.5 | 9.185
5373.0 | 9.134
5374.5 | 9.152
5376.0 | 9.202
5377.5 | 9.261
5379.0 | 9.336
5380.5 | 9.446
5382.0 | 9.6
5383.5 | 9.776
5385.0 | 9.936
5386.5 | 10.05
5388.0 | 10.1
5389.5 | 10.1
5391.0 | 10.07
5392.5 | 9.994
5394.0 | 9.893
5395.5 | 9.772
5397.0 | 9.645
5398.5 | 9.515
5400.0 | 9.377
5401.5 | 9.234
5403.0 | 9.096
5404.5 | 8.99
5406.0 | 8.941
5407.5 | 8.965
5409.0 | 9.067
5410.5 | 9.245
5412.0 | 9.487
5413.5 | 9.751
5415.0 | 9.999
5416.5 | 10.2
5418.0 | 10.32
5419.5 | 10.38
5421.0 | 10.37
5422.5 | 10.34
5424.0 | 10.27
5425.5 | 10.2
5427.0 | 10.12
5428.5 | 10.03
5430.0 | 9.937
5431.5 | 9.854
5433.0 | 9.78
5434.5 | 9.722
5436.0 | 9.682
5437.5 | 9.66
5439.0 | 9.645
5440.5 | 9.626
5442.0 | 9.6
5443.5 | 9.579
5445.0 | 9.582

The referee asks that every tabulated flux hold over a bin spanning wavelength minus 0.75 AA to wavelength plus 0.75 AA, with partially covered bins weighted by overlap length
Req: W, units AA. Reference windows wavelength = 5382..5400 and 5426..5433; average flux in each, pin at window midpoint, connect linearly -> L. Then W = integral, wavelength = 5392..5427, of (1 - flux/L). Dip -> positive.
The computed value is 0.7 AA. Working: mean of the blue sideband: 9.86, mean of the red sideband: 9.97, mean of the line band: 9.7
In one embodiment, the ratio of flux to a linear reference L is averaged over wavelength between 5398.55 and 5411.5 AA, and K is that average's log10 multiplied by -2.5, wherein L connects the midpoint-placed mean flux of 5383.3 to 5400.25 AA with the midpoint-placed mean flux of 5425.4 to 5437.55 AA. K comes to 0.083 mag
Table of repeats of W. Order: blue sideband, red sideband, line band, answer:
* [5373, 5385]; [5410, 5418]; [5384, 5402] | -0.5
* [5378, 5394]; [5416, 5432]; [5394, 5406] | 0.7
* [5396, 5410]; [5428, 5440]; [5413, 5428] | -1.0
